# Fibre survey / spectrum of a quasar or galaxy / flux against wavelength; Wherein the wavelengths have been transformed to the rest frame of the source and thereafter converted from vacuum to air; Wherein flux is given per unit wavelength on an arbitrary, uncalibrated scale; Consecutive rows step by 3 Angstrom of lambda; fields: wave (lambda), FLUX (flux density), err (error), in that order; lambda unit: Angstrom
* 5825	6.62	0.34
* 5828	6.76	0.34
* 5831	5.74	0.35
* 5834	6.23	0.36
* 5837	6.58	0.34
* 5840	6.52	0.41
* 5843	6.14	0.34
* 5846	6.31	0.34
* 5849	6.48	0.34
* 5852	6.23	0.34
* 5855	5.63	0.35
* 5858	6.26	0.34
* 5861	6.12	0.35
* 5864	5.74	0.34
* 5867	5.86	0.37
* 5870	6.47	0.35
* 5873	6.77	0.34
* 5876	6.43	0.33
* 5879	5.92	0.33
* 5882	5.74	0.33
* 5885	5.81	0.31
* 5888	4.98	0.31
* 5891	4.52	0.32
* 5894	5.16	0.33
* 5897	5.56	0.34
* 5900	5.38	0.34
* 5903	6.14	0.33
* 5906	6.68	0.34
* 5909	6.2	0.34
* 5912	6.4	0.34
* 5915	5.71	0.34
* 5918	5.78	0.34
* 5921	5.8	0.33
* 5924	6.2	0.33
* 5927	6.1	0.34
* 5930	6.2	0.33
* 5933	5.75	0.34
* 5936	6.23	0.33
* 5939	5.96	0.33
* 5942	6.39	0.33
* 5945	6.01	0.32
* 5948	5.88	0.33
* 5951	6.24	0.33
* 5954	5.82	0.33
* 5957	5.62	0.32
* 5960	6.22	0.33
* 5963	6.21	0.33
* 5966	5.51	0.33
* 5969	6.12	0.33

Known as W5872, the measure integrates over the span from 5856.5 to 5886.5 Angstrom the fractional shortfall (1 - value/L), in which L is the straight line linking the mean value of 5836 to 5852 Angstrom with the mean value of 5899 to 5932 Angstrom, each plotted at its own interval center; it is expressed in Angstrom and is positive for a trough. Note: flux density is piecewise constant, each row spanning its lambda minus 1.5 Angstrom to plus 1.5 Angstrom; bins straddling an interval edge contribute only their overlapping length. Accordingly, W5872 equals 0.7 Angstrom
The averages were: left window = 6.38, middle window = 6.11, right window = 6.06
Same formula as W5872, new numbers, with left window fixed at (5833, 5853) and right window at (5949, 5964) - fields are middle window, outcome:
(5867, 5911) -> 2.64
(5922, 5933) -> 0.01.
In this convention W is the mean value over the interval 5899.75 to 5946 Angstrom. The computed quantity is 6.08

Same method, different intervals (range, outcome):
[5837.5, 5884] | 6.18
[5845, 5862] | 6.17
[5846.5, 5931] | 5.94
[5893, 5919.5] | 5.9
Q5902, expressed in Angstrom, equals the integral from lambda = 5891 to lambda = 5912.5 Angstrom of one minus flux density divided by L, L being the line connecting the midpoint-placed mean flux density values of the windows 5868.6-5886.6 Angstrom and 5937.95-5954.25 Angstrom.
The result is 1.2 Angstrom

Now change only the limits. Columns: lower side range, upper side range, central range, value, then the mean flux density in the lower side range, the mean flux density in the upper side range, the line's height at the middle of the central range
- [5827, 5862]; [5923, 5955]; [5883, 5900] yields 2.55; 6.24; 6.07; 6.16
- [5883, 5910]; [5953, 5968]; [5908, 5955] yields -2.36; 5.59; 5.89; 5.75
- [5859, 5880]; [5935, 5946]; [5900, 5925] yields 0.40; 6.2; 6.15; 6.17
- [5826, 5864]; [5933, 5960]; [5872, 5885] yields 0.03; 6.23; 6.01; 6.16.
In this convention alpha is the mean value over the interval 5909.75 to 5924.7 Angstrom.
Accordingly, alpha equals 5.98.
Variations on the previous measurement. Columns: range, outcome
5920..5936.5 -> 6.04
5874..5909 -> 5.7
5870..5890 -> 5.95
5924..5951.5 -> 6.09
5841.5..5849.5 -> 6.29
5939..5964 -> 6.04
